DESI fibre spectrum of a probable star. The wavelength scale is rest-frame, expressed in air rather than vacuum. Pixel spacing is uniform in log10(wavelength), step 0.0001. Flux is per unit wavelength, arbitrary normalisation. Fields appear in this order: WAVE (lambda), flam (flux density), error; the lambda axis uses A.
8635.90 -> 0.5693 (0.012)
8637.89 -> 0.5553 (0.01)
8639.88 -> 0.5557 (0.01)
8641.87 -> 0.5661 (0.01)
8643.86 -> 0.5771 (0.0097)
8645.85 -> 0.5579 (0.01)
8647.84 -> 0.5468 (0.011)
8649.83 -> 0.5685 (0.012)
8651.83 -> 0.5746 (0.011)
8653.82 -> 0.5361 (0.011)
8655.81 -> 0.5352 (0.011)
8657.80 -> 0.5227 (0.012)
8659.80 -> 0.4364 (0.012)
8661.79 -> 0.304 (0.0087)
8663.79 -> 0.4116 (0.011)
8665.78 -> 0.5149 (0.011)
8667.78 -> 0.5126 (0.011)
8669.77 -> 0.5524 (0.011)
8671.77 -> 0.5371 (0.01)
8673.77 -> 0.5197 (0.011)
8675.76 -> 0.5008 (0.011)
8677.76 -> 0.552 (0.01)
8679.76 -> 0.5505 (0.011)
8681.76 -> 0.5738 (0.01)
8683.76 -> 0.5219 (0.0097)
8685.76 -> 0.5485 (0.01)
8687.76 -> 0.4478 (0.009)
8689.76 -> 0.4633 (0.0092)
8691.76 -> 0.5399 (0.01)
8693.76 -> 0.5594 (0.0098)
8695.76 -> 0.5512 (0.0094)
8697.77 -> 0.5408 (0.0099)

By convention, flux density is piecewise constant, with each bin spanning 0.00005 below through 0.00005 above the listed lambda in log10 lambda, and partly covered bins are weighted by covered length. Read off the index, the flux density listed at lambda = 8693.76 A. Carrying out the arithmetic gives 0.5594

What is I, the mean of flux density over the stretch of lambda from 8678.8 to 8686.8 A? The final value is 0.548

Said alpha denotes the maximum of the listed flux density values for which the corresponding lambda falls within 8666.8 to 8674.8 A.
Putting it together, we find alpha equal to 0.5524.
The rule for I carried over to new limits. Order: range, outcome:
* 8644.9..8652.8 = 0.562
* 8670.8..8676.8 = 0.52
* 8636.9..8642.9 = 0.559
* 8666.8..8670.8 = 0.533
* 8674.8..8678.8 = 0.526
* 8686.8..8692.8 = 0.485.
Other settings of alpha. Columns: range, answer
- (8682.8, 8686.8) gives 0.5485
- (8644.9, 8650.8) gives 0.5685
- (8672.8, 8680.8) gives 0.552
